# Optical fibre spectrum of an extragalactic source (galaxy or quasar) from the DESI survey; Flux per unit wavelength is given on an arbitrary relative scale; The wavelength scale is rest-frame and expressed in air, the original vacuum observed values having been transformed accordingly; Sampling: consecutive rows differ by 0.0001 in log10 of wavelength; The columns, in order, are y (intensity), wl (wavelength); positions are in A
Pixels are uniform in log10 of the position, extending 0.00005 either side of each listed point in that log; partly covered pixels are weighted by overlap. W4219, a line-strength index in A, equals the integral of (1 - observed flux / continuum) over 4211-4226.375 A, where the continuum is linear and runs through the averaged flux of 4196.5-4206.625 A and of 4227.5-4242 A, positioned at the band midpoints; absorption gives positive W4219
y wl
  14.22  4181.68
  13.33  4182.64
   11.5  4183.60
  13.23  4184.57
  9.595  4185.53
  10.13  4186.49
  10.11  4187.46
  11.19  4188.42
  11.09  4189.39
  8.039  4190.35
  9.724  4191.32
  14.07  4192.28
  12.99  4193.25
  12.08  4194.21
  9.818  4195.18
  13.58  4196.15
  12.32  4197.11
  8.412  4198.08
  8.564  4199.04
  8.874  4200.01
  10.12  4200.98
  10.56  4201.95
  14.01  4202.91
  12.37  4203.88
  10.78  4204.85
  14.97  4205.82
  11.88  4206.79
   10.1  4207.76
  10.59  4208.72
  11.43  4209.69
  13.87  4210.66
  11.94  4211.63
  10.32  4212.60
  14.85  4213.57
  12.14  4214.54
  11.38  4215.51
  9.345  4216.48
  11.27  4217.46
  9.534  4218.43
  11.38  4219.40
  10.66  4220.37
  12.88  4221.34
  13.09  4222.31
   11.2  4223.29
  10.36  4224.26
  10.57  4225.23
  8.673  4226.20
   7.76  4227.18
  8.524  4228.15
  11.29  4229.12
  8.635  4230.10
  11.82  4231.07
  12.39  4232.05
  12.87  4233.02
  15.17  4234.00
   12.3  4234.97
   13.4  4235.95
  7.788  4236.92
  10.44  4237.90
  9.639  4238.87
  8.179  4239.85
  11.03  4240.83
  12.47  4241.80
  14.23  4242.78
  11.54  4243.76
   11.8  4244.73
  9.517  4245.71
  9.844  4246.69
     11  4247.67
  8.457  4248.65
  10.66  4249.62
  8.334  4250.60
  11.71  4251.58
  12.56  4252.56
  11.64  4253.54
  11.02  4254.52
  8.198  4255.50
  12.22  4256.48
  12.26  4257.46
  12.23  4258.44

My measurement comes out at -0.3 A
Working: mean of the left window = 11.2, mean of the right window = 11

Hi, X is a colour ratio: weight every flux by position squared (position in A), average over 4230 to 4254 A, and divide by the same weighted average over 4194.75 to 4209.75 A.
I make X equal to 1.02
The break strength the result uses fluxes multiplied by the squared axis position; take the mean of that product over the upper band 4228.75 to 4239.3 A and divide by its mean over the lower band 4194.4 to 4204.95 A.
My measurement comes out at 1.1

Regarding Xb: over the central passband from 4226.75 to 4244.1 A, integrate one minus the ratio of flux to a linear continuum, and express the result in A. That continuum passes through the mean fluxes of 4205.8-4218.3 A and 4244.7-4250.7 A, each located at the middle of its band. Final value -0.98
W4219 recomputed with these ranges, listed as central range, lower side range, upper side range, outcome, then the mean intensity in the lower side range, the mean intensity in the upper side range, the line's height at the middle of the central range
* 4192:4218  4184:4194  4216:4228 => -1.86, 11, 10.5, 10.8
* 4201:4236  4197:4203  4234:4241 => -3.70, 10.1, 10.7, 10.4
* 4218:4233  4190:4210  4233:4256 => 0.55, 11.2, 11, 11.1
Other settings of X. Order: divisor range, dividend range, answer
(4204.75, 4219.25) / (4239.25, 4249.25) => 0.94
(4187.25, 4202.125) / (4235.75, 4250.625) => 1.00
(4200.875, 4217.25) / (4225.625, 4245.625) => 0.94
